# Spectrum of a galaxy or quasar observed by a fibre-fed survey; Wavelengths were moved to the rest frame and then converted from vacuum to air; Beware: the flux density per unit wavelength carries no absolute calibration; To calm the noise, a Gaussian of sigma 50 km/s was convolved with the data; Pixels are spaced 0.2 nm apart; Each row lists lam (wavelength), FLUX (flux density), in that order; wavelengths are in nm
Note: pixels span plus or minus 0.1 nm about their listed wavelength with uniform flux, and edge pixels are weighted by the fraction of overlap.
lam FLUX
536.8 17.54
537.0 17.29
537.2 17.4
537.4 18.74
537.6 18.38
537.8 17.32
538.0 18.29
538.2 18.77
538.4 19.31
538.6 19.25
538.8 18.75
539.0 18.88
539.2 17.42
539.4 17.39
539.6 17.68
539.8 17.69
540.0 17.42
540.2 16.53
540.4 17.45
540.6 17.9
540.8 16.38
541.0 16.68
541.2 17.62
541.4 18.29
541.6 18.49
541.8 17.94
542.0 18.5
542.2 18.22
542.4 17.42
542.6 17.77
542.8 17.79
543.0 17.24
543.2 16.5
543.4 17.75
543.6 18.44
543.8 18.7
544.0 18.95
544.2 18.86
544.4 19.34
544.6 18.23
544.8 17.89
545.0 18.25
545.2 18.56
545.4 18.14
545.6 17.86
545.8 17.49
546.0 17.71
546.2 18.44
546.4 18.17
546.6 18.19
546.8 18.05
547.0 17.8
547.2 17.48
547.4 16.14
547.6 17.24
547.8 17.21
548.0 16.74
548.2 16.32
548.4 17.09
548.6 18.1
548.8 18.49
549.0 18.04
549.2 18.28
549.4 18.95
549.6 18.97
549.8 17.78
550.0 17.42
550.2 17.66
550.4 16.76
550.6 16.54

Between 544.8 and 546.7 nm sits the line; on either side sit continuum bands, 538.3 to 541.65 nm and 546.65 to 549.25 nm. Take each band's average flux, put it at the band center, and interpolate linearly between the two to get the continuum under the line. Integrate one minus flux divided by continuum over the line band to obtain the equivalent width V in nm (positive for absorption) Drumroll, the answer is -0.06 nm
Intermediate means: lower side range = 17.8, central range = 18.1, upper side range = 17.5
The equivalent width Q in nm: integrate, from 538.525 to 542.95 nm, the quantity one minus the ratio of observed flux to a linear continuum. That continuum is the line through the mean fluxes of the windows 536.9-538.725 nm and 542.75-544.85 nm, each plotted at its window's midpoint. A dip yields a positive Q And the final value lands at 0.11 nm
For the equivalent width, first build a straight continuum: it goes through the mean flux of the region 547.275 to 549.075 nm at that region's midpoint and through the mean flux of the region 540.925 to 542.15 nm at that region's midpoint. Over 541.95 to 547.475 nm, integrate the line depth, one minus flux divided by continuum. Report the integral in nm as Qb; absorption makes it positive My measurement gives -0.119 nm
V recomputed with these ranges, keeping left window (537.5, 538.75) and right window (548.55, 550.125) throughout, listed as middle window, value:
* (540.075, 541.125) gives 0.084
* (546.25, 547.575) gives 0.049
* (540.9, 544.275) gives 0.090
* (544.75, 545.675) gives 0.010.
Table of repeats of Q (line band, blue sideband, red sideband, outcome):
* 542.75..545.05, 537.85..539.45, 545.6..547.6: -0.02 nm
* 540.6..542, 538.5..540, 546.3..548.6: 0.02 nm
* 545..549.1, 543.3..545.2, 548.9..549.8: 0.18 nm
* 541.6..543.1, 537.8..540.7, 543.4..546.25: 0.03 nm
